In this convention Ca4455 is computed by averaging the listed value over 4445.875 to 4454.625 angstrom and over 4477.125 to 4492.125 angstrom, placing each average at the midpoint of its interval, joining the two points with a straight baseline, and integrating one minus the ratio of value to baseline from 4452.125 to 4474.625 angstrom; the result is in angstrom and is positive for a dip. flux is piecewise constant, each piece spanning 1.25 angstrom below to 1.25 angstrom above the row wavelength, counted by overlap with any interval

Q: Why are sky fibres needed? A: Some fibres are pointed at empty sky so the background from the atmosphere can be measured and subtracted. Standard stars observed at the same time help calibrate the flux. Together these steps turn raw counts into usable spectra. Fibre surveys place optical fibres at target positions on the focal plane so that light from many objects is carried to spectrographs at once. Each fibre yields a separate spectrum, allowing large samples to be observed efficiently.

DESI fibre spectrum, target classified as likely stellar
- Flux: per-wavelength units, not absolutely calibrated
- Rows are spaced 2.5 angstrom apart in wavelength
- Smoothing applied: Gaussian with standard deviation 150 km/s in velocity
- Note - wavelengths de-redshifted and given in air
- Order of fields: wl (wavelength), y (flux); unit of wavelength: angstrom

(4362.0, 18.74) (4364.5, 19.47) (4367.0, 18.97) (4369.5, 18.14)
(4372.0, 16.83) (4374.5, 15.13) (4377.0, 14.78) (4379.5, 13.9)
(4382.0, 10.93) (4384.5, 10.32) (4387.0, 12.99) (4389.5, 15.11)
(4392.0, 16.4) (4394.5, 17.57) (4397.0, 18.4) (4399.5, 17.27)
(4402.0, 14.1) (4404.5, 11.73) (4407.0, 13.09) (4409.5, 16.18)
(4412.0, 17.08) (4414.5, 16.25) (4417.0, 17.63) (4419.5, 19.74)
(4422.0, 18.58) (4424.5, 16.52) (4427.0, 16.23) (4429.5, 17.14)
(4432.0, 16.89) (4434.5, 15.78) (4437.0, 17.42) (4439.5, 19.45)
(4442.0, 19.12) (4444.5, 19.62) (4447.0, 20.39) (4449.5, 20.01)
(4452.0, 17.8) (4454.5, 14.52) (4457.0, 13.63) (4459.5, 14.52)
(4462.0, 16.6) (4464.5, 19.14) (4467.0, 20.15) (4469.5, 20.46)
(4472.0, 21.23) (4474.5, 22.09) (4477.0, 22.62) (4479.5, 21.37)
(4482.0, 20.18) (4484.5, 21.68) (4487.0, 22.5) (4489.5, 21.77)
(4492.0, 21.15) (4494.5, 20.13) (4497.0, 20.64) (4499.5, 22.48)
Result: 2.25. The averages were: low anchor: 18.6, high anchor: 21.6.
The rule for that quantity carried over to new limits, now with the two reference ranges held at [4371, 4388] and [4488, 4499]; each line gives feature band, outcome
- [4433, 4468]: 0.92 angstrom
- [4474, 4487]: -0.93 angstrom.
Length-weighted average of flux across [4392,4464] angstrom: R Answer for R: 16.9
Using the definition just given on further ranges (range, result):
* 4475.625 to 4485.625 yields 21.5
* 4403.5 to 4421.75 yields 16.2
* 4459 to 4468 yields 17.8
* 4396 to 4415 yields 15.4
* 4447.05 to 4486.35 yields 19.2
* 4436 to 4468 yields 17.9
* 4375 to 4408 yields 14.4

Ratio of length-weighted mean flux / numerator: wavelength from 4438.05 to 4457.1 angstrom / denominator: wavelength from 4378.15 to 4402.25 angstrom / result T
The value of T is 1.24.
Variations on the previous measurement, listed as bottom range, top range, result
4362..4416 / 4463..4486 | 1.35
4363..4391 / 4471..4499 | 1.41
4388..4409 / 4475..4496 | 1.39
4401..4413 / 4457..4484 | 1.36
